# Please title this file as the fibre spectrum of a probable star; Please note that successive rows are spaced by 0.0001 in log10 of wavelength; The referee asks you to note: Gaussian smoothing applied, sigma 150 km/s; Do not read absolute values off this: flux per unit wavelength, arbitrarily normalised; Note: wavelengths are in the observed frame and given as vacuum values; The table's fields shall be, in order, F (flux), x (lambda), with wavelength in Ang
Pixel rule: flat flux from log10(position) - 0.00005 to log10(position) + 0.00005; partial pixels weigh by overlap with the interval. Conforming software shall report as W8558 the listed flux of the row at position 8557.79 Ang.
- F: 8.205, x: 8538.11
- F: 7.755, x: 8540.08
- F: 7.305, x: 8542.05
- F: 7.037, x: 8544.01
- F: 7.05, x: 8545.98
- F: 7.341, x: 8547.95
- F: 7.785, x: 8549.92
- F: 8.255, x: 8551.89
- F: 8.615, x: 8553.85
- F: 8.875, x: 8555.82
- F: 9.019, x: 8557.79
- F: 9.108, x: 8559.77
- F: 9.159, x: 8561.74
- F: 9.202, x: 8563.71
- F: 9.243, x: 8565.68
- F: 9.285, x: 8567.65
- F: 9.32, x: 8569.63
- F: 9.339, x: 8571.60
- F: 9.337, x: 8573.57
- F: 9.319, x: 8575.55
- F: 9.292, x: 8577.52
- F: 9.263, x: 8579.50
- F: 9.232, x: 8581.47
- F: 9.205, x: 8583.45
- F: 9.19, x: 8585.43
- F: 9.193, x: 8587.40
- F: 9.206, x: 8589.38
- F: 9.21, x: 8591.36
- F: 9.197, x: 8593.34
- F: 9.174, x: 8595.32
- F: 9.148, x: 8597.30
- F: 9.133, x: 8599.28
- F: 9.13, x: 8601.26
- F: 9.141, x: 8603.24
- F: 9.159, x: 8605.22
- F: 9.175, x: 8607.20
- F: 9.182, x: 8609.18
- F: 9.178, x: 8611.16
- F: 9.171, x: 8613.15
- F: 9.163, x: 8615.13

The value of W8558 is 9.019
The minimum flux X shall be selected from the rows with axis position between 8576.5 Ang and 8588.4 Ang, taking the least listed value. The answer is 9.19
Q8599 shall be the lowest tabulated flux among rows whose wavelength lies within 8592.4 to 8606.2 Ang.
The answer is 9.13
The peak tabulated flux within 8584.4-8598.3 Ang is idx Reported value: 9.21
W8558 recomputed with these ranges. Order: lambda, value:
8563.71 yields 9.202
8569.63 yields 9.32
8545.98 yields 7.05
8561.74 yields 9.159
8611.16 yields 9.178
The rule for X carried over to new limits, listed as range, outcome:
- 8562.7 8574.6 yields 9.202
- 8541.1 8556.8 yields 7.037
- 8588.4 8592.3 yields 9.206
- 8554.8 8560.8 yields 8.875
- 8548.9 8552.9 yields 7.785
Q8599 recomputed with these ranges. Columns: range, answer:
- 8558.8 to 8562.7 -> 9.108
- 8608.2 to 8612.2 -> 9.178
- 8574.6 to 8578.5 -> 9.292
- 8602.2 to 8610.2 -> 9.141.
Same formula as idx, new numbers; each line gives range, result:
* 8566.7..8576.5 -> 9.339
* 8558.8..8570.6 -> 9.32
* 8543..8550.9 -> 7.785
